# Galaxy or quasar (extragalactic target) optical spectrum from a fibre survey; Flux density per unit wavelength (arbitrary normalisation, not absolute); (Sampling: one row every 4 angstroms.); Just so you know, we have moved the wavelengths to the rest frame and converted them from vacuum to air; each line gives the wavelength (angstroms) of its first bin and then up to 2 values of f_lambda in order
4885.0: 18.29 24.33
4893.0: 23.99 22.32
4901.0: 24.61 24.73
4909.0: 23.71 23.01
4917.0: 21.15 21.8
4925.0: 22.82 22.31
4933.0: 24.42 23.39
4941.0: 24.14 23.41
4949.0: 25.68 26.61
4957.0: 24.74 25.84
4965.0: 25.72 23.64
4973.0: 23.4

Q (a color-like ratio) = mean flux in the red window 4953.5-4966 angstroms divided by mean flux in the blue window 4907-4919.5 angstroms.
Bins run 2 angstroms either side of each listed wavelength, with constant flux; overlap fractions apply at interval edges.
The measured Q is 1.13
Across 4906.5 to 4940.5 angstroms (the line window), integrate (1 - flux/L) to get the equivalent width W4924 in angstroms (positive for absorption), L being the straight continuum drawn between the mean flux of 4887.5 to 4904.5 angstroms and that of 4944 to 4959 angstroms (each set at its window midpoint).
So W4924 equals 2.3 angstroms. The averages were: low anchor 23.9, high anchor 25.2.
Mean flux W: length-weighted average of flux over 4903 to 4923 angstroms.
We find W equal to 22.9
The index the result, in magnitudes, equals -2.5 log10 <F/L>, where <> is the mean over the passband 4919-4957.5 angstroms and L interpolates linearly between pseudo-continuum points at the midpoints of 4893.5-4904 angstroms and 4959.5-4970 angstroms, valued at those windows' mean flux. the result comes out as 0.03 mag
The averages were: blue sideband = 23.7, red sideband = 25.2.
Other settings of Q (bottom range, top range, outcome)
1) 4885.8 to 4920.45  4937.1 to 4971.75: 1.07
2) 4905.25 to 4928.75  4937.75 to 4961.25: 1.10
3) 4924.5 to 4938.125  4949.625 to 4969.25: 1.10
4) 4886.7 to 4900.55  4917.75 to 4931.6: 0.95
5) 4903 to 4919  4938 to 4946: 1.03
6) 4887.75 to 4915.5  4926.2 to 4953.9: 1.02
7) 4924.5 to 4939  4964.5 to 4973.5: 1.04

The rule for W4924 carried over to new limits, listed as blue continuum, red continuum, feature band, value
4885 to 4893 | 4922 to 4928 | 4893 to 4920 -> -0.7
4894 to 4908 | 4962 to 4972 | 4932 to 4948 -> 0.3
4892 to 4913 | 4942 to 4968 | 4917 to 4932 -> 1.3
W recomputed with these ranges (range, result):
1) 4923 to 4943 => 23.4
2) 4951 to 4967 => 25.7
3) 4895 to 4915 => 23.7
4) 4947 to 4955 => 26.1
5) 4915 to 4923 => 21.5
